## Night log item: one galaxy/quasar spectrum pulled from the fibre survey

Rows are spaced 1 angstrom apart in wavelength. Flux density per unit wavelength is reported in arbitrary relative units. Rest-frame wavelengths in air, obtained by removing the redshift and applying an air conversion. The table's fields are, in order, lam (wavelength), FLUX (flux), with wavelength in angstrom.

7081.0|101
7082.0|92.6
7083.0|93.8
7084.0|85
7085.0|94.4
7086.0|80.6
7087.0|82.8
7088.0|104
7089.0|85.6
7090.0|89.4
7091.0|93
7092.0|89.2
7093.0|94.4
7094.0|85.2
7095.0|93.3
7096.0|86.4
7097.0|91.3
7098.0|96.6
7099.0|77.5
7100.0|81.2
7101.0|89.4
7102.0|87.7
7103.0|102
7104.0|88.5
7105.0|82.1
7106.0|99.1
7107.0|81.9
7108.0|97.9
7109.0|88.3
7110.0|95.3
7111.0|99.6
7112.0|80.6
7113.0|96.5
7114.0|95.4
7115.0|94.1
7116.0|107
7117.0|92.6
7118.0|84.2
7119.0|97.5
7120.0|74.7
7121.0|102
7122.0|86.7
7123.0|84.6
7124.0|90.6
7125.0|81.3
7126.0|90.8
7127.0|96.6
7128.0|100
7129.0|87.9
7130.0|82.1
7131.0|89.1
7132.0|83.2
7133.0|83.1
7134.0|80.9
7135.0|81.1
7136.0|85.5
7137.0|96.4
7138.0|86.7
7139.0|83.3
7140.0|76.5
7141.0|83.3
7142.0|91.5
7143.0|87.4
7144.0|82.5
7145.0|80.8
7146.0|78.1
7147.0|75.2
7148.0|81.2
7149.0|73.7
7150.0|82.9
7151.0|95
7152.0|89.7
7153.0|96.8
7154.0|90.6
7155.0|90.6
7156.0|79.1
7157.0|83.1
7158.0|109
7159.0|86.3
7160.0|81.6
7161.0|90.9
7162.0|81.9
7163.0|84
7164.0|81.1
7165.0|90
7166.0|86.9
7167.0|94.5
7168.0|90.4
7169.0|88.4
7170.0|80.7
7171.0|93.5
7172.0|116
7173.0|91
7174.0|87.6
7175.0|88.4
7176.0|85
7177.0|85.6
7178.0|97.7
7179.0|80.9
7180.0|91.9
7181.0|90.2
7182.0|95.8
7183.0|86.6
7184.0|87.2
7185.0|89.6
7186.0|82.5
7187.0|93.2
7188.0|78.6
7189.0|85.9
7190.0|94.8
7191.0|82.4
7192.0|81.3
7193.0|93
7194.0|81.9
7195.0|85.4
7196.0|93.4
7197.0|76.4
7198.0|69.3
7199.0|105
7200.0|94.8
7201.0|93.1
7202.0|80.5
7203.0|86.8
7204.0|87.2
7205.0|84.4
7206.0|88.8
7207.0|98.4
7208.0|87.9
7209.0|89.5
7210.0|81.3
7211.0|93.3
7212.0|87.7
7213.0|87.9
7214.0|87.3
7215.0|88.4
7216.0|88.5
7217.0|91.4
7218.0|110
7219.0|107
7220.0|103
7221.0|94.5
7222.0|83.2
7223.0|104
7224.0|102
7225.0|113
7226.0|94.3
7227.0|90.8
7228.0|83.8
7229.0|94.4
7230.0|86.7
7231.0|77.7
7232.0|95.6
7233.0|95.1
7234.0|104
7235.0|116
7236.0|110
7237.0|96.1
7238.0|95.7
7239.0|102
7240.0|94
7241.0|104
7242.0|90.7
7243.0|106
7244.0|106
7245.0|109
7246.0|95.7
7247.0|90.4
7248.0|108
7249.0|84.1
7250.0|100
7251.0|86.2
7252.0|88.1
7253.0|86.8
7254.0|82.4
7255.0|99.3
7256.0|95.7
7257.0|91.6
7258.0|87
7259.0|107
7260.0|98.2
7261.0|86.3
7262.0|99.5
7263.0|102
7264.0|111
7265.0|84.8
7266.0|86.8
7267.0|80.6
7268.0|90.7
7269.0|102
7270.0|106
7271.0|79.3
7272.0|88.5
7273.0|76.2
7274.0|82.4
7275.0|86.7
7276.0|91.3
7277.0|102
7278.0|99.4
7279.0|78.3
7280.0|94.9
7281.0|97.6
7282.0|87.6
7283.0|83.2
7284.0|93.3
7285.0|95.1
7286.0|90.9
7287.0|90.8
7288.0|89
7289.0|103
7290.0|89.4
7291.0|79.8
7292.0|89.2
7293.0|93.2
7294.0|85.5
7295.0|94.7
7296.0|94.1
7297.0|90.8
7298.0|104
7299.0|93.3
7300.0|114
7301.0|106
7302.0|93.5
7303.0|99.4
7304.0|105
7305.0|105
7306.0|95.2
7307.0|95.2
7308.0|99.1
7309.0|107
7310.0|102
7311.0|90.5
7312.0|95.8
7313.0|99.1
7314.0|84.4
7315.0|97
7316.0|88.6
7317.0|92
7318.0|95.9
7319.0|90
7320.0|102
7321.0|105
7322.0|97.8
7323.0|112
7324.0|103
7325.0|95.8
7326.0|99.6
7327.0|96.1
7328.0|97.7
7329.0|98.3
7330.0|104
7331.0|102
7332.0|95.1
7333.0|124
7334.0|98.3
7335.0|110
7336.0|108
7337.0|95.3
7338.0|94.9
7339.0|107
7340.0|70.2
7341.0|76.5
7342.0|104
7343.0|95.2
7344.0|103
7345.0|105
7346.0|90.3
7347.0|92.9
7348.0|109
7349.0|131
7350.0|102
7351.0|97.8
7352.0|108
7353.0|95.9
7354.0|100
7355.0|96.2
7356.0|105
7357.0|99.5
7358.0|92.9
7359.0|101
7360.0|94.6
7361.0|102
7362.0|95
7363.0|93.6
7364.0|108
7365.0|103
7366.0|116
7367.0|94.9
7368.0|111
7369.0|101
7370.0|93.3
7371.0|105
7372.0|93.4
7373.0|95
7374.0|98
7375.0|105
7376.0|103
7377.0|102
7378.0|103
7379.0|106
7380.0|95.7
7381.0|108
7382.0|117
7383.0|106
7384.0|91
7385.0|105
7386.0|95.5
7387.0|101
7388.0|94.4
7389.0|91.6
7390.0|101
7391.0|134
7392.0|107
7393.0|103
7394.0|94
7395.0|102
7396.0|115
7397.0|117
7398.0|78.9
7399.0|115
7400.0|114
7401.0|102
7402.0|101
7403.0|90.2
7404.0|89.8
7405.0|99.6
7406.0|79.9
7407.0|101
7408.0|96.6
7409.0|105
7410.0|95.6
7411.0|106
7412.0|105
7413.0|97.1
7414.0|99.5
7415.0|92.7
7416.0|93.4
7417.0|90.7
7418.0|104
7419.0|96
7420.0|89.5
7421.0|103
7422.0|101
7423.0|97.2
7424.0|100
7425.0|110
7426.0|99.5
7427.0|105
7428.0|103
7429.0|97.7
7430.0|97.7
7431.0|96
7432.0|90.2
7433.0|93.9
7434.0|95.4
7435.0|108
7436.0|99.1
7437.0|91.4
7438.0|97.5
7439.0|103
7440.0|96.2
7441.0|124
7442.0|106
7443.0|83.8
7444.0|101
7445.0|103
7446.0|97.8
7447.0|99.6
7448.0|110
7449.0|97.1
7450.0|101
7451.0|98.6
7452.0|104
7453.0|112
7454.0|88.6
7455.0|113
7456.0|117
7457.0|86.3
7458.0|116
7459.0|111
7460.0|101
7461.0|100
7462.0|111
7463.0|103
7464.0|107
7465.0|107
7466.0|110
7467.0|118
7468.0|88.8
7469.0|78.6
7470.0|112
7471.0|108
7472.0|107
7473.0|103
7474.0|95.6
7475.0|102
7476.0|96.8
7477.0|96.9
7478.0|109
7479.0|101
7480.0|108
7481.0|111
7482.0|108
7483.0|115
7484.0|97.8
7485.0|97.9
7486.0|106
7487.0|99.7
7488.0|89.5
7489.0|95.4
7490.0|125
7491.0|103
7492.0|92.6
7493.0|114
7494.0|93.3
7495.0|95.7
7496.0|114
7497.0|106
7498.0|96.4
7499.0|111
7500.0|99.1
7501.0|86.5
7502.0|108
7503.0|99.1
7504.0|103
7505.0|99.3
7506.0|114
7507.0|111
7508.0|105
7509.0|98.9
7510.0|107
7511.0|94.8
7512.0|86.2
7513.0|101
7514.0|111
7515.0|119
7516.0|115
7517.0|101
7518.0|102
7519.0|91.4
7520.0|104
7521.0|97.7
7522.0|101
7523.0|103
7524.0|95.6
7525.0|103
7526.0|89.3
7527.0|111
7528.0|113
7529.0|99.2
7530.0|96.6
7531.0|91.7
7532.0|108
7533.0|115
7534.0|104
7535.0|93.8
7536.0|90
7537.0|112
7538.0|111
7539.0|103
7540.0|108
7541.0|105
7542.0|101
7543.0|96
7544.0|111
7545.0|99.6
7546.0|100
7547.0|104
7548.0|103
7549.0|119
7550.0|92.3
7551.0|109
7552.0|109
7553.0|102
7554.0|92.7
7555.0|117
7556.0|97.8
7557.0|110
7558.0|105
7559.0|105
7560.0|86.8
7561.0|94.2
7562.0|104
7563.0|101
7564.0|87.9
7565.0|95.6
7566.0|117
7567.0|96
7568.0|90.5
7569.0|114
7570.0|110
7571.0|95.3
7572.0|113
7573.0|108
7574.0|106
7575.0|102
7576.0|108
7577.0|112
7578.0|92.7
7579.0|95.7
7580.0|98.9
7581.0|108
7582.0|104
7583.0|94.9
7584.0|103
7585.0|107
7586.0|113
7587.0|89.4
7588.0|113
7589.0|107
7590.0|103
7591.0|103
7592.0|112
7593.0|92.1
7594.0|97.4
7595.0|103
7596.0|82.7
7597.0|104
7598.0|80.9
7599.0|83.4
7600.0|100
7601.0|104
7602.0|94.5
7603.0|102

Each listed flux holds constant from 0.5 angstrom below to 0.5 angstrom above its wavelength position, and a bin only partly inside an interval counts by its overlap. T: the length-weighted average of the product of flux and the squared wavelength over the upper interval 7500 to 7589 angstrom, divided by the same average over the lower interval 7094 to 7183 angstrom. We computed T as 1.30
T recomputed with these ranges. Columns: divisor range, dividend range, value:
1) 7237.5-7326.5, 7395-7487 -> 1.12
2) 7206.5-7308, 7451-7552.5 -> 1.17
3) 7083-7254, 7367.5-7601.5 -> 1.23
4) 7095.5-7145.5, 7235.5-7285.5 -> 1.10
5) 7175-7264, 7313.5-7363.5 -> 1.10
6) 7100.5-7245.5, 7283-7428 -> 1.16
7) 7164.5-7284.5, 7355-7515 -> 1.17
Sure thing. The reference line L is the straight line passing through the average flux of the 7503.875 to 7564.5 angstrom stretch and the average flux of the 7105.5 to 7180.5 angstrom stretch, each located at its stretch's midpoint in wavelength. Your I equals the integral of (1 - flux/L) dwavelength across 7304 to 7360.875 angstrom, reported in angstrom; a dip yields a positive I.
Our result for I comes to -2.3 angstrom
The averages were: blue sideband 88.5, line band 99.2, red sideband 103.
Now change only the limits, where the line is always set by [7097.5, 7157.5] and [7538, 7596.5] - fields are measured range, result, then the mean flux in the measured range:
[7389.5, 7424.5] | -1.1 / 100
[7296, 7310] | -1.0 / 100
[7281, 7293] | 0.4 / 90.6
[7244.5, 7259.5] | -0.3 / 94.1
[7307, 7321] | -0.3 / 96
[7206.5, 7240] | -1.5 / 95.1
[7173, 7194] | 0.5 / 87.8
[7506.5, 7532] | -0.3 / 102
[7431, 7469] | -1.3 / 102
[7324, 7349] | -1.2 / 99.6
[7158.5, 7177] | 0.1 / 88.7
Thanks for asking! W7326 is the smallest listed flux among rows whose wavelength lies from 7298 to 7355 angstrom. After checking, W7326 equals 70.2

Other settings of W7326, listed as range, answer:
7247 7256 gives 82.4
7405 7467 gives 79.9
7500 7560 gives 86.2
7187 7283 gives 69.3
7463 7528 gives 78.6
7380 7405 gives 78.9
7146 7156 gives 73.7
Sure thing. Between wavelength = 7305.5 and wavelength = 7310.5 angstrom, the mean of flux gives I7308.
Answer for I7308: 99.7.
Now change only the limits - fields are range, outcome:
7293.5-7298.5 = 93.8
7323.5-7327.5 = 98.6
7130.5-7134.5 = 84.1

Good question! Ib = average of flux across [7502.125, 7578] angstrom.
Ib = 103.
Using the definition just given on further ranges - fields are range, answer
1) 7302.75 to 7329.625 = 98.1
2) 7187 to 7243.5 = 92.5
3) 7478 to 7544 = 103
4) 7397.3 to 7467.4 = 101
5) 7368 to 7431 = 101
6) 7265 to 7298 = 90.5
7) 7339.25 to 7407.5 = 101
